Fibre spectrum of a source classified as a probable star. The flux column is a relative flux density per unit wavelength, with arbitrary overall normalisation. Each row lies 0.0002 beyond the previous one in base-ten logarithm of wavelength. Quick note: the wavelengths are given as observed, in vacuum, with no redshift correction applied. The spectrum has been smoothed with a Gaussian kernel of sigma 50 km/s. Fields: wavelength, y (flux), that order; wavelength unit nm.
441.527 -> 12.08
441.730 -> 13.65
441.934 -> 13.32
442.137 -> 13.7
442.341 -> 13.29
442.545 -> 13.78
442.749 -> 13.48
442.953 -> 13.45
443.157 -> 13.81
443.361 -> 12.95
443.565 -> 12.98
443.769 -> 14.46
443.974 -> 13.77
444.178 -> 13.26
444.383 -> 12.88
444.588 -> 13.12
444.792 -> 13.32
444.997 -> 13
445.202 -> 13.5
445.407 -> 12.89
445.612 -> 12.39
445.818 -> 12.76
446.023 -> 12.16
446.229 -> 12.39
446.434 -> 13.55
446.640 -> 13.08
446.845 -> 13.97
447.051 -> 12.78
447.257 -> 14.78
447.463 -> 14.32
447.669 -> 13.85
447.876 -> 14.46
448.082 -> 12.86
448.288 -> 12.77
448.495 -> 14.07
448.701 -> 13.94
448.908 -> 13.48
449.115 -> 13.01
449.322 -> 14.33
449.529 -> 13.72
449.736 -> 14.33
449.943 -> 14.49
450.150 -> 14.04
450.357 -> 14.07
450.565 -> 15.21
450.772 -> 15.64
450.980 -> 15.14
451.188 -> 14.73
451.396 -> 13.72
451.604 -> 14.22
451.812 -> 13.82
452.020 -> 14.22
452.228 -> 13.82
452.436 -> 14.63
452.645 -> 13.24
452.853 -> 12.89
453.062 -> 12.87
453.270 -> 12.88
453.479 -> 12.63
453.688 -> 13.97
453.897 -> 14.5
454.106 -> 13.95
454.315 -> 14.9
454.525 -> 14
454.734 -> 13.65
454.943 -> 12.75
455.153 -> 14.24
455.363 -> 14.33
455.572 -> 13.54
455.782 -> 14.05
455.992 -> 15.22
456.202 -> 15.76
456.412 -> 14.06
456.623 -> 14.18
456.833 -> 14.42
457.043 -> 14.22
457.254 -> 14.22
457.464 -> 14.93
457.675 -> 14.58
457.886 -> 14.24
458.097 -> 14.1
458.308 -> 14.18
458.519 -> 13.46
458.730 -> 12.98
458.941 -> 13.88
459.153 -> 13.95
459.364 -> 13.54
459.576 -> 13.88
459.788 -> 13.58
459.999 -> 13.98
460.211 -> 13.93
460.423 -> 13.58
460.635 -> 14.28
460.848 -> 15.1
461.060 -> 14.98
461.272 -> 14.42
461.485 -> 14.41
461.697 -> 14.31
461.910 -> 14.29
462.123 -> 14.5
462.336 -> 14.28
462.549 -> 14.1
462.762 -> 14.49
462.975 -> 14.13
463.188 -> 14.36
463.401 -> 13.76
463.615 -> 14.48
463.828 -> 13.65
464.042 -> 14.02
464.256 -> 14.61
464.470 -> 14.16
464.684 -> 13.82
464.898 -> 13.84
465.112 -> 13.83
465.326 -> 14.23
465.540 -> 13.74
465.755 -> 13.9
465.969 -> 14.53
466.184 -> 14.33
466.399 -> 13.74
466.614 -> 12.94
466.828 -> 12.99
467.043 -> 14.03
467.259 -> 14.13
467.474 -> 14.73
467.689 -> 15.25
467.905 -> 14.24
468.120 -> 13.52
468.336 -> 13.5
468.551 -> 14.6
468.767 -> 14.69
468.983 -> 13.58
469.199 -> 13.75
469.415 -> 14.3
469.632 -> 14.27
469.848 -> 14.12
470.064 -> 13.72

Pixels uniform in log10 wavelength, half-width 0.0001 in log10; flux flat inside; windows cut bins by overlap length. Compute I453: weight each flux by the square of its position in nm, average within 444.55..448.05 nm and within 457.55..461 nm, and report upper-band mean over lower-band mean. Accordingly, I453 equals 1.11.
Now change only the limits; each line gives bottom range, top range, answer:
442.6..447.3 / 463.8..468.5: 1.16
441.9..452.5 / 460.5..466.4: 1.12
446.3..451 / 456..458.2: 1.08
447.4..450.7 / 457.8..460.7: 1.04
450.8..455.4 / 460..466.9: 1.06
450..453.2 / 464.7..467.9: 1.06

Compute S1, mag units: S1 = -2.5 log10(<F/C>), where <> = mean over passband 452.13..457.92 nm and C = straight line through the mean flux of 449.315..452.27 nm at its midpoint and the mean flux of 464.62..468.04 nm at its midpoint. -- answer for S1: 0.02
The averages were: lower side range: 14.4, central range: 14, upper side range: 14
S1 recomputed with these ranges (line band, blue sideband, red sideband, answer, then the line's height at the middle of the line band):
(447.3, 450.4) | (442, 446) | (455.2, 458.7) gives -0.02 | 13.7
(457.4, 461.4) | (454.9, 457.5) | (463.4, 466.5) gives 0.01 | 14.2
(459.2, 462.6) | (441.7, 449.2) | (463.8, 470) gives -0.03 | 13.9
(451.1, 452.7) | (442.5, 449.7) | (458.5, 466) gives -0.03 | 13.7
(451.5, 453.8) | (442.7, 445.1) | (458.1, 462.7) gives 0.01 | 13.7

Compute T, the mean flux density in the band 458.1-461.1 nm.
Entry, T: 13.9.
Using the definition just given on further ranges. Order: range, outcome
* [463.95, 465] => 14.1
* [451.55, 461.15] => 14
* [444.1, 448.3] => 13.3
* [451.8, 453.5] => 13.5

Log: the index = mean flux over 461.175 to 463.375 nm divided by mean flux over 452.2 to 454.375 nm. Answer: 1.05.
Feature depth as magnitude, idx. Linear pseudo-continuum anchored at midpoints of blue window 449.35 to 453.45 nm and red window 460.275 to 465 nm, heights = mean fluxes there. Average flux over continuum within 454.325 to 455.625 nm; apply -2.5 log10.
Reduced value 0.02 mag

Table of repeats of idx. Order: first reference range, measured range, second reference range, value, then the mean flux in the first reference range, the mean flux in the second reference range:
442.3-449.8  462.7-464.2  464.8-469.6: -0.017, 13.4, 14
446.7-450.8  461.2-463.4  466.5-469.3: -0.024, 14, 14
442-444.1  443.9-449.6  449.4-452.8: 0.042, 13.6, 14.3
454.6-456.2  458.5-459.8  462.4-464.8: 0.039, 14.1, 14.1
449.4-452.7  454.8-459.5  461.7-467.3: 0.006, 14.3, 14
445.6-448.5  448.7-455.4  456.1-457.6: -0.002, 13.3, 14.5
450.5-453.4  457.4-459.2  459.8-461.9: 0.017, 14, 14.3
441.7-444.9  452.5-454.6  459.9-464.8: 0.022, 13.4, 14.2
